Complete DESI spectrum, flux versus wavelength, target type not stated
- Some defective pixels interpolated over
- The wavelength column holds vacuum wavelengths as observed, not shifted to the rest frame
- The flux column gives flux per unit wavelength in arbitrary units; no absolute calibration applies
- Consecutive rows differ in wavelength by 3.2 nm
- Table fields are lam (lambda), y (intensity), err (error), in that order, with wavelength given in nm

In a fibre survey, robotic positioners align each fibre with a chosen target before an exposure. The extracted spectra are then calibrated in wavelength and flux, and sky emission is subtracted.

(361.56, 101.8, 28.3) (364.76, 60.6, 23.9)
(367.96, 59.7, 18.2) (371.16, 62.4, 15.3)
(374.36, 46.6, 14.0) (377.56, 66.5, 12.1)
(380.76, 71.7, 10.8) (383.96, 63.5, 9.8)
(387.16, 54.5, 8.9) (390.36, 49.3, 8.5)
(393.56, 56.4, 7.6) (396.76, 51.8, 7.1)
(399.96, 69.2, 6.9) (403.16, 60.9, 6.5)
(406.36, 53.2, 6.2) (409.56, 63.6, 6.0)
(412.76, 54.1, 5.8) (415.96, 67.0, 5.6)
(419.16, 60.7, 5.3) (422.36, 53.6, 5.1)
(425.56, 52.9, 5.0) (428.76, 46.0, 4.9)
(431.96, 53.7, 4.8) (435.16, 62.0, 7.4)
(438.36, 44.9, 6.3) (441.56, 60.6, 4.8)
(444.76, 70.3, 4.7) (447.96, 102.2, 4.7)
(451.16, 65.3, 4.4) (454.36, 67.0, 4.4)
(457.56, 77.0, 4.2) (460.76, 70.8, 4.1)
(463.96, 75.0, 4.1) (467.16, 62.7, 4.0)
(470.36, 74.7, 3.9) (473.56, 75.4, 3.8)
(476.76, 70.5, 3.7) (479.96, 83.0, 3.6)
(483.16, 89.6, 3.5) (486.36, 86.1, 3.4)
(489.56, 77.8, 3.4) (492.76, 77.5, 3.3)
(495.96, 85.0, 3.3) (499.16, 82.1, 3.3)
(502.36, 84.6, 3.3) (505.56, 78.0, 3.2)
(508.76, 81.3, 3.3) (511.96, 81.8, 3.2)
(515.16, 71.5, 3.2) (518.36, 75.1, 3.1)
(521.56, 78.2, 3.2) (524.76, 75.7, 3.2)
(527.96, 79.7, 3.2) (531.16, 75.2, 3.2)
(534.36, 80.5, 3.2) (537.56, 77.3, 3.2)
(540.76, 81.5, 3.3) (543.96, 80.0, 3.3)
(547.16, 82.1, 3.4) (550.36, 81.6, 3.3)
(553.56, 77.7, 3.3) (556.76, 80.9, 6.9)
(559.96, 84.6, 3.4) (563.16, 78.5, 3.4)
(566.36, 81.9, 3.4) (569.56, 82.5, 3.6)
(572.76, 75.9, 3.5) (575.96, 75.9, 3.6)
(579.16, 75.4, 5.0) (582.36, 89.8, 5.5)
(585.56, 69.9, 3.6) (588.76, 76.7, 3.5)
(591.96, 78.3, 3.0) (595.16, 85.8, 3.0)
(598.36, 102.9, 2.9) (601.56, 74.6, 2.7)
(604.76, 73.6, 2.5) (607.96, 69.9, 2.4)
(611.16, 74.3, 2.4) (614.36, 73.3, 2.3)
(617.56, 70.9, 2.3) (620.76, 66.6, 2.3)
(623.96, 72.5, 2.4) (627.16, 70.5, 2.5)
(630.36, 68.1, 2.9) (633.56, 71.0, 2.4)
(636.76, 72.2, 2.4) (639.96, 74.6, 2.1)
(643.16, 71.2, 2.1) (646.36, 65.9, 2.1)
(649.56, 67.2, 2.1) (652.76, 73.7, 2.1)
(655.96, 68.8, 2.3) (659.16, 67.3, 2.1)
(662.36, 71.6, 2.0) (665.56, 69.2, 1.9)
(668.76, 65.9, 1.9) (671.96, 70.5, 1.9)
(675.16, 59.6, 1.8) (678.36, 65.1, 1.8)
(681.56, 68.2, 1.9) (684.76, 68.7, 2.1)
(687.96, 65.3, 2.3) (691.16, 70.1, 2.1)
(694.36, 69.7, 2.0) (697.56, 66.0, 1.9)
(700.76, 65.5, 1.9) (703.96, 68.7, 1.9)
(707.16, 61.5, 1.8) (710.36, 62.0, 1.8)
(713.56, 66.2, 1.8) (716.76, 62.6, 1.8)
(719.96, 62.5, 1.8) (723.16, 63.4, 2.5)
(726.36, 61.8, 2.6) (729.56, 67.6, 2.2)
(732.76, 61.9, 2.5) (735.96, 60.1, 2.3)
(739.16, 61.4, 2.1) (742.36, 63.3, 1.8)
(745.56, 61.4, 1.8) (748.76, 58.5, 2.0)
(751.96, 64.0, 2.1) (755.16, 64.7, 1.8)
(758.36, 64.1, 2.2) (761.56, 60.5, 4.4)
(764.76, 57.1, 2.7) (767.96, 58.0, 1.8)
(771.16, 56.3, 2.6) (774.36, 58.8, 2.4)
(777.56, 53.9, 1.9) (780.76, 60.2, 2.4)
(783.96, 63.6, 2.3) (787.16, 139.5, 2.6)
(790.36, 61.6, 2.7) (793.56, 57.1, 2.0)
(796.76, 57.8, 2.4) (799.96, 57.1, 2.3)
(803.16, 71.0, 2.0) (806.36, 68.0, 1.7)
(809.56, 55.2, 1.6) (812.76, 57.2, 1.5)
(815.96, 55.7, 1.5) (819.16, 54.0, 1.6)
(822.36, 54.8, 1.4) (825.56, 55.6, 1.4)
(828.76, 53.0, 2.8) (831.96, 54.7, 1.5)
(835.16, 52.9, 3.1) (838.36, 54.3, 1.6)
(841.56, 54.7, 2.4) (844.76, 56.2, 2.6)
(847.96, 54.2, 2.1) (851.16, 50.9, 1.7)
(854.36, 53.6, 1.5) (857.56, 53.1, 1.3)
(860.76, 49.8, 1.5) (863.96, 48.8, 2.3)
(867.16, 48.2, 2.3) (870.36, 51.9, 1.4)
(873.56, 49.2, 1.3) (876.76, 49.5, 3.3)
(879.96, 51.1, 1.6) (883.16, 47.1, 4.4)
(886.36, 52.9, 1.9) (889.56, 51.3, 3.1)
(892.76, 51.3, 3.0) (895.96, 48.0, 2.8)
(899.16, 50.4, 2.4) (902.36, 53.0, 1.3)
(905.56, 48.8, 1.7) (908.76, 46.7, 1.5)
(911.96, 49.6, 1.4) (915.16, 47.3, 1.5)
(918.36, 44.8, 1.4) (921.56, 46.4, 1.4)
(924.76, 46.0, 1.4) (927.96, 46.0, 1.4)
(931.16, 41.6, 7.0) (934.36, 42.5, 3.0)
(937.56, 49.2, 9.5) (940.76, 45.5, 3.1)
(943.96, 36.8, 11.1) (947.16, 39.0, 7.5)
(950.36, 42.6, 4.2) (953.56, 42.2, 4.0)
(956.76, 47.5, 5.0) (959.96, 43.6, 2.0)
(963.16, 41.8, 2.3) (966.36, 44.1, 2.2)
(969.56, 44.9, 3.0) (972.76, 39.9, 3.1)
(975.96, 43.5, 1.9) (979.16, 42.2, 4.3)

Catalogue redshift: 0.197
